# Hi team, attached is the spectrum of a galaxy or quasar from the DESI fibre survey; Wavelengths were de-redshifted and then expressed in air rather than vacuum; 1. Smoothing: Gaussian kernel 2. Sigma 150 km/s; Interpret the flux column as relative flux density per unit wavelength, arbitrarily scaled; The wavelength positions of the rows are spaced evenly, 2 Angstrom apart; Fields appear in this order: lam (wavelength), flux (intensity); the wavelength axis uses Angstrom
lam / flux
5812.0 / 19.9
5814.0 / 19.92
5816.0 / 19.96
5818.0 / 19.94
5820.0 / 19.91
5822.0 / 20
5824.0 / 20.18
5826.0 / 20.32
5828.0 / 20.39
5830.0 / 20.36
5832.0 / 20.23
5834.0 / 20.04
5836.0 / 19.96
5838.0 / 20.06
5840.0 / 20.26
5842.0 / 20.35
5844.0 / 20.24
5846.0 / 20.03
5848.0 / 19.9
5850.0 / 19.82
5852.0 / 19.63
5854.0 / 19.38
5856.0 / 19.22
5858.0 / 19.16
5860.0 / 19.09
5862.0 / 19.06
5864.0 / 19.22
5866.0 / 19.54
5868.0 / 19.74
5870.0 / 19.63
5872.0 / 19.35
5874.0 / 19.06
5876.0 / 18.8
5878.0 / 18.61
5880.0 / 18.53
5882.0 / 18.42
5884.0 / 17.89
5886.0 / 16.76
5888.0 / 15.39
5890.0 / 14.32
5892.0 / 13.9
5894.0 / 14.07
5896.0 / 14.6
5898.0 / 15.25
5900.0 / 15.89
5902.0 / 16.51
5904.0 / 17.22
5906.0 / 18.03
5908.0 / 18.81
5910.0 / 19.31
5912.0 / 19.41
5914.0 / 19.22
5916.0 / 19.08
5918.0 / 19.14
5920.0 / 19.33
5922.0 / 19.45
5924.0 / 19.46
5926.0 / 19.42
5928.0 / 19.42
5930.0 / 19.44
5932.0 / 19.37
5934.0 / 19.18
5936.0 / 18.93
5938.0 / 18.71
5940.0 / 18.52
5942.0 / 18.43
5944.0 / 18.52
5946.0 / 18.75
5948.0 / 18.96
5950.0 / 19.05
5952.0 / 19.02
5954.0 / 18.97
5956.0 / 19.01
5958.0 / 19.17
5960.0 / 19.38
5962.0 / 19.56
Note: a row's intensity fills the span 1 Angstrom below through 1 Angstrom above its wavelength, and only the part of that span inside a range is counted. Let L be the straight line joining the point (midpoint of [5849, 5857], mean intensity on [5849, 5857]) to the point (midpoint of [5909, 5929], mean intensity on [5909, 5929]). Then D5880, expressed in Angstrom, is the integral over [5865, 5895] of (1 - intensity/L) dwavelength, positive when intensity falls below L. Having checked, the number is 2.8 Angstrom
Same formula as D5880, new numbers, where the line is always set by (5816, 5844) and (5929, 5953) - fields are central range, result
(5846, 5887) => 1.4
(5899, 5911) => 1.0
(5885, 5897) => 2.9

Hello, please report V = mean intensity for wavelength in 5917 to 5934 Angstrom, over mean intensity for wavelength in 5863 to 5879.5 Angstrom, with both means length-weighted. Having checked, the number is 1.01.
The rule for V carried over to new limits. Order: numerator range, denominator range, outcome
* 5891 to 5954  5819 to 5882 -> 0.93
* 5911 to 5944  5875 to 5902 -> 1.17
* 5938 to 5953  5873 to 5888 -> 1.04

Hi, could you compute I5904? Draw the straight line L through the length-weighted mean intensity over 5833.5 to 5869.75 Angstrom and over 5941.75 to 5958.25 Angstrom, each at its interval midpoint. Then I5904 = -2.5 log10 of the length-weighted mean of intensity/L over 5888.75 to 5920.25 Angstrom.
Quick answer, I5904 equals 0.13 mag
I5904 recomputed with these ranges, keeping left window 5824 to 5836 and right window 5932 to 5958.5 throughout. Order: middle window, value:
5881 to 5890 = 0.166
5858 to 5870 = 0.027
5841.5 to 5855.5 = 0.008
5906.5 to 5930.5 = -0.004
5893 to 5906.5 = 0.219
